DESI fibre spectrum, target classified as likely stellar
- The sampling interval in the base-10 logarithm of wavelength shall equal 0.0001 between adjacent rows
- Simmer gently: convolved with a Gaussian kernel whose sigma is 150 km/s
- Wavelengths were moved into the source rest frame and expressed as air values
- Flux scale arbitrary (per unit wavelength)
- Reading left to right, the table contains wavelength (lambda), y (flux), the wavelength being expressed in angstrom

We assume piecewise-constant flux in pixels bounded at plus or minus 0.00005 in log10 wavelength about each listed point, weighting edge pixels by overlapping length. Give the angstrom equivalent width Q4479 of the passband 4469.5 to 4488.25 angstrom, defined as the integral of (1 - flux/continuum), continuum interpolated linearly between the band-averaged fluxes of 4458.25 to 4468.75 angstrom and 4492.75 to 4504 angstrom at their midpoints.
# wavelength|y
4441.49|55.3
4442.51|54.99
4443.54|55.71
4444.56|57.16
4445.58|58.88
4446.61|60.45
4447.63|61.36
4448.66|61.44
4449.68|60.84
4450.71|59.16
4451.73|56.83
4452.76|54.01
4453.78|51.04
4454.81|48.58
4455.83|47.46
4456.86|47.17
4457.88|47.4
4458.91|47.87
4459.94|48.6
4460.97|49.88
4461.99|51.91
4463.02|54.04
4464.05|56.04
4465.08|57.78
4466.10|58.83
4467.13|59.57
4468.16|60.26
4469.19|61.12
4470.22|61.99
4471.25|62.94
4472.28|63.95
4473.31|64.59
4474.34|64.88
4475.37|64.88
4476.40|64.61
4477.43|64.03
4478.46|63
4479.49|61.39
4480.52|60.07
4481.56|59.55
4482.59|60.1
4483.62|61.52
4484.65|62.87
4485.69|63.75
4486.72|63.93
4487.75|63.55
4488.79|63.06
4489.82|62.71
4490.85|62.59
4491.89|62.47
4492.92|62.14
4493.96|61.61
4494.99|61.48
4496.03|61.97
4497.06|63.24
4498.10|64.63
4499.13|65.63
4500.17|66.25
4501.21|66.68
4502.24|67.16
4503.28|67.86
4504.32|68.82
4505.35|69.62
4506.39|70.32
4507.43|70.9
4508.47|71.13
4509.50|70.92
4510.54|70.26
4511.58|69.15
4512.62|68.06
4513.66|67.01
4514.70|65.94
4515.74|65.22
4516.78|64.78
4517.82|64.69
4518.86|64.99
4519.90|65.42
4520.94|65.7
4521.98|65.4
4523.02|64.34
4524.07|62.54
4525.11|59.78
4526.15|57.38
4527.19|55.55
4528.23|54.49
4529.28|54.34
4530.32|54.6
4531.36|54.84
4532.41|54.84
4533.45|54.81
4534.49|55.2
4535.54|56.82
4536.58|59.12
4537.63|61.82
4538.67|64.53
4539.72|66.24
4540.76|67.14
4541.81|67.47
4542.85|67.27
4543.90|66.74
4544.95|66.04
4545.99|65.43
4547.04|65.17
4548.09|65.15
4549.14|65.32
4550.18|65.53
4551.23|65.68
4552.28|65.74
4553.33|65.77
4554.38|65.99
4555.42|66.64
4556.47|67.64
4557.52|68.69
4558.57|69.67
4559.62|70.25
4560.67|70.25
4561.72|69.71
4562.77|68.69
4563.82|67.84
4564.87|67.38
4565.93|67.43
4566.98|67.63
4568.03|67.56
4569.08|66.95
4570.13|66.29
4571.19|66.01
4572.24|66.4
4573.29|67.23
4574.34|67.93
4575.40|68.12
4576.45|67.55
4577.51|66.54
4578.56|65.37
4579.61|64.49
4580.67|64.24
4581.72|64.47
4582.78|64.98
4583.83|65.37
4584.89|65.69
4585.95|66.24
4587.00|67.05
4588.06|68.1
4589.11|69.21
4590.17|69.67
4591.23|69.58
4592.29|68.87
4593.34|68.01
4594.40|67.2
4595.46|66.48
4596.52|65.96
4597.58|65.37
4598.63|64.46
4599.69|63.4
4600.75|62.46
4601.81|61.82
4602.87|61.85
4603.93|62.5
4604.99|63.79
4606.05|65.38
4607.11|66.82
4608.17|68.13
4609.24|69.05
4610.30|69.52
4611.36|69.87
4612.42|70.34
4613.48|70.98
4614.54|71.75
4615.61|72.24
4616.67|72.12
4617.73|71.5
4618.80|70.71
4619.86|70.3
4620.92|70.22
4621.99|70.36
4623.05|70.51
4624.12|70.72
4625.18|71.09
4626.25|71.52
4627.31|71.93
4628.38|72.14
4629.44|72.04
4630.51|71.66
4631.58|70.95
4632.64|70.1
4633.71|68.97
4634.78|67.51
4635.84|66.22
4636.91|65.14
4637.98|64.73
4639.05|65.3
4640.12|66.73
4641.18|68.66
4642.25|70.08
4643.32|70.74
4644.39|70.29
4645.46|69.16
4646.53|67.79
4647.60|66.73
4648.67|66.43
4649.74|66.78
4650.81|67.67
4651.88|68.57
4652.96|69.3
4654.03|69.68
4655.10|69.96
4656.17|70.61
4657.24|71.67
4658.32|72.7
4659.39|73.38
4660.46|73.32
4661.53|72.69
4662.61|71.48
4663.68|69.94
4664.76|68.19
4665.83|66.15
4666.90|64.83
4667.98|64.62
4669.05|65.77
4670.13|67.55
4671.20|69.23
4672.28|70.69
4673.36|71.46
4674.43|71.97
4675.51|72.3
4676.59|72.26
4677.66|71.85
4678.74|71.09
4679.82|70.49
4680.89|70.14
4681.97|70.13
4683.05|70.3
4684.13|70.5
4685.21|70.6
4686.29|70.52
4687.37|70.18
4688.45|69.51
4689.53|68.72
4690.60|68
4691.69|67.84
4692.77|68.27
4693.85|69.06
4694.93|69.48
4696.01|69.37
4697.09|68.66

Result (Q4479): -1.28 angstrom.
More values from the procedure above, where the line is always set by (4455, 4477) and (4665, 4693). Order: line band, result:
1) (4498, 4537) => -2.41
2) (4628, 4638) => -0.36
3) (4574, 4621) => -1.88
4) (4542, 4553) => -0.75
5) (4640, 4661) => -0.57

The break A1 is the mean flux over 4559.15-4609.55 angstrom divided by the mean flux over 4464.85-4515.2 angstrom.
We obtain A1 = 1.0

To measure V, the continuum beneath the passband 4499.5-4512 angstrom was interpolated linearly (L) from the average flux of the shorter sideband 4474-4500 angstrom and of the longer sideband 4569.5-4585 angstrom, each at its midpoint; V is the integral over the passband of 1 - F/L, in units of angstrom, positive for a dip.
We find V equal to -1.1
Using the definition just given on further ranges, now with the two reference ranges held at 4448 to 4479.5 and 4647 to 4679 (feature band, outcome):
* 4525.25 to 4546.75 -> 0.5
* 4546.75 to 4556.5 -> -0.5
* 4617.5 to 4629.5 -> -0.7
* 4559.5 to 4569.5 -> -0.8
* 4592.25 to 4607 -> 0.2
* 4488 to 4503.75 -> -1.2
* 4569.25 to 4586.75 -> -0.5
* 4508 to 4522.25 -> -1.6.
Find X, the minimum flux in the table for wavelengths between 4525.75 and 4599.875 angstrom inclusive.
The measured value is 54.34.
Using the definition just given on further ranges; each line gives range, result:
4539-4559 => 65.15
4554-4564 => 65.99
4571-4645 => 61.82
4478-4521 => 59.55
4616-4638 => 64.73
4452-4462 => 47.17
